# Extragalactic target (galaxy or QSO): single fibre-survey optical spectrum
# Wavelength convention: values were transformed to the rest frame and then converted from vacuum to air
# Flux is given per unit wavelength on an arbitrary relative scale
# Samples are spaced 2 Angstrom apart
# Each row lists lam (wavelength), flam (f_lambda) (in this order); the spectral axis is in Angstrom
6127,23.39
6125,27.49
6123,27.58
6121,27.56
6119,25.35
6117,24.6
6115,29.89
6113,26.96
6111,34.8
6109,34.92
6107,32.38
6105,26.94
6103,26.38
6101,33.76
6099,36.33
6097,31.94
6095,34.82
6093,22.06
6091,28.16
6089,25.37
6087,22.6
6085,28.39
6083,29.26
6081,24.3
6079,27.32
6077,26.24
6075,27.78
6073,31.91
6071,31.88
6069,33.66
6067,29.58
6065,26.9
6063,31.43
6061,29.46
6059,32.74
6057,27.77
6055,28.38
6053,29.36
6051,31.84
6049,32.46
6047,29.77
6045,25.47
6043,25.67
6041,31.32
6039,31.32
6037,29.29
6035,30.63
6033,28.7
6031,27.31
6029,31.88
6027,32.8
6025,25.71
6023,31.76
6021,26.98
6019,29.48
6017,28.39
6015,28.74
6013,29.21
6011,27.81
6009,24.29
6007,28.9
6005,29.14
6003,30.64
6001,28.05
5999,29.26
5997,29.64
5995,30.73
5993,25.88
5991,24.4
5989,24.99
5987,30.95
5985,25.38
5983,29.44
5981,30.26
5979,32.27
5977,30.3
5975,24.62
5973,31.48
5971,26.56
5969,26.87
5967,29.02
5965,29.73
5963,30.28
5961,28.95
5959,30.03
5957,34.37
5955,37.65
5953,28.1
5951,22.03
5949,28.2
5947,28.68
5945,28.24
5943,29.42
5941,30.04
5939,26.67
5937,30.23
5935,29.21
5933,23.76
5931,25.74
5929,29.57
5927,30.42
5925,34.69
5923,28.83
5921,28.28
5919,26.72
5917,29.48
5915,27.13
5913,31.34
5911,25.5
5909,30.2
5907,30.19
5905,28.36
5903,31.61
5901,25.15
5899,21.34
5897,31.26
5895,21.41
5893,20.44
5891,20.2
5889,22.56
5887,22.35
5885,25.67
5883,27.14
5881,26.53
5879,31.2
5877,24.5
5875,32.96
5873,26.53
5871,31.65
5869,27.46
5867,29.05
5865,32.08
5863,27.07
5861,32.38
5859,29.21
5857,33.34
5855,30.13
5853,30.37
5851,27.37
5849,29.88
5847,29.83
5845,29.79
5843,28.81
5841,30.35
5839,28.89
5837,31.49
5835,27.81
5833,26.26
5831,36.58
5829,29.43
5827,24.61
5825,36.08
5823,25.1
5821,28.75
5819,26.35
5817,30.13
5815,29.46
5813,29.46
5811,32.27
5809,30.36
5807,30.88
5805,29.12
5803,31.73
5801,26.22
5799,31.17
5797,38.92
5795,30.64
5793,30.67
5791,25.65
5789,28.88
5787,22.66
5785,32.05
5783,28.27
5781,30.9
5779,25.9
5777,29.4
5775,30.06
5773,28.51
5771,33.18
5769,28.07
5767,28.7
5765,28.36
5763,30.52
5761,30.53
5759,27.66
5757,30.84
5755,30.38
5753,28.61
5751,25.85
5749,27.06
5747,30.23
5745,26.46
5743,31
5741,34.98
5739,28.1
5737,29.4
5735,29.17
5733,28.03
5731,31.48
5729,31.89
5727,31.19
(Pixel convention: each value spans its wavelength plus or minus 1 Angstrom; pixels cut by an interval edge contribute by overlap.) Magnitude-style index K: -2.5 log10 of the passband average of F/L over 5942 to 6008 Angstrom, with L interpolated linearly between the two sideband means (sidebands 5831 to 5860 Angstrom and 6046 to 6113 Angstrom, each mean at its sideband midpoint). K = 0.03 mag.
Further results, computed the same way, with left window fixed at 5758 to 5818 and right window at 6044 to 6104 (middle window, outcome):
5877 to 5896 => 0.217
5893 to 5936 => 0.059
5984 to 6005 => 0.050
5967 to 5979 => 0.037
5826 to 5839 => 0.010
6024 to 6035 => -0.003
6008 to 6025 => 0.044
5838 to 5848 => 0.002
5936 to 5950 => 0.025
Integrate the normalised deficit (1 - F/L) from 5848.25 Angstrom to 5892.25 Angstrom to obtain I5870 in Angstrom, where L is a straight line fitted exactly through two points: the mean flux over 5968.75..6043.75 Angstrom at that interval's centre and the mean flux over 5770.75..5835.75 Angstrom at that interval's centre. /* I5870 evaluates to 1.8 Angstrom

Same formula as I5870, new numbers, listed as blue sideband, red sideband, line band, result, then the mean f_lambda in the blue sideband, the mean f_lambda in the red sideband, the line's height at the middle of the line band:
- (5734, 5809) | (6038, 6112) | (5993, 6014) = 0.66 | 29.5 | 29.6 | 29.6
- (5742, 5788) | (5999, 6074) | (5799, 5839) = -0.79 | 28.9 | 29.5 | 29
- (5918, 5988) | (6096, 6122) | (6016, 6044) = 0.21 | 29.1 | 30.1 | 29.6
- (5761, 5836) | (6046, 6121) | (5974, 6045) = 1.74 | 29.6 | 29.4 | 29.4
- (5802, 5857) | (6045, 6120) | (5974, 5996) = 1.04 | 29.7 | 29.3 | 29.5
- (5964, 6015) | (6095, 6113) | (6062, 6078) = 0.53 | 28.4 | 32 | 31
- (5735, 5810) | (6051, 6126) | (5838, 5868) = -0.50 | 29.5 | 29.1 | 29.4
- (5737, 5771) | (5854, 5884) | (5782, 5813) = -0.62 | 29.3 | 29.4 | 29.4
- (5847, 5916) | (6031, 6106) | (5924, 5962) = -1.37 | 27.8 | 29.2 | 28.2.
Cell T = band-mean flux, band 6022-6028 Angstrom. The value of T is 30.1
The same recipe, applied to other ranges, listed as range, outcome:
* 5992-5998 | 28.8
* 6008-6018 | 27.7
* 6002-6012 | 28.2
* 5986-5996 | 27.4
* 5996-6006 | 29.3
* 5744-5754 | 27.6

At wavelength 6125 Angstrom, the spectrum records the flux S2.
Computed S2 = 27.49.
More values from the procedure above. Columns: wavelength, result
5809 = 30.36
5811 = 32.27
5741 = 34.98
